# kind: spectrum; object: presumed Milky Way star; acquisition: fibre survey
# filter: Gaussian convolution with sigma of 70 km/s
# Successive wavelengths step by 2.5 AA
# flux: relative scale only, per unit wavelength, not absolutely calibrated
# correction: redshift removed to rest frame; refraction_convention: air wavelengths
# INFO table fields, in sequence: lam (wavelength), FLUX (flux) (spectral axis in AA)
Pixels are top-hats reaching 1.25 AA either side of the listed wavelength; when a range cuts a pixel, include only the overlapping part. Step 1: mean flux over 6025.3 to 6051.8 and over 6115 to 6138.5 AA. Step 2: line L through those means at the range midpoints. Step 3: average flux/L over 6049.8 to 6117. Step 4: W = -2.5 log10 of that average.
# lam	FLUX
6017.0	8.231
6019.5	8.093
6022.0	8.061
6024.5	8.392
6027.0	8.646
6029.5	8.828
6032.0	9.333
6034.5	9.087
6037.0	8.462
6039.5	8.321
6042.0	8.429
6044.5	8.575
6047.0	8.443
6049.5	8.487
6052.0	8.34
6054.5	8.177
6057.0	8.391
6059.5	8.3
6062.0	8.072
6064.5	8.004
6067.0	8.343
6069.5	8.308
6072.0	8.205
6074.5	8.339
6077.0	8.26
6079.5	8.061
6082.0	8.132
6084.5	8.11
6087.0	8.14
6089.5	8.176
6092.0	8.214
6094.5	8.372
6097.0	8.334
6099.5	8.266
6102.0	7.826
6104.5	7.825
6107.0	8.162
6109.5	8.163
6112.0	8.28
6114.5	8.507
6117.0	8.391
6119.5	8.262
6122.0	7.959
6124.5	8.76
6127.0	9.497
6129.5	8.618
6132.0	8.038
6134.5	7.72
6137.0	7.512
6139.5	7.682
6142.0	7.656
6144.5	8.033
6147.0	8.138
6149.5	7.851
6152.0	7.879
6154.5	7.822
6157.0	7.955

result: 0.03 mag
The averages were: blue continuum 8.64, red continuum 8.31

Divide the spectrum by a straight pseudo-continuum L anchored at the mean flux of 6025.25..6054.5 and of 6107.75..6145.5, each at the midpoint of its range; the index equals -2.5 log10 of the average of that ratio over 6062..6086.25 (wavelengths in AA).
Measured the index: 0.03 mag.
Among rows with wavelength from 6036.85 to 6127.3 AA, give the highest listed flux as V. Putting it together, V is 9.497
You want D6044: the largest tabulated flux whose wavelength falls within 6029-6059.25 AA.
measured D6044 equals 9.333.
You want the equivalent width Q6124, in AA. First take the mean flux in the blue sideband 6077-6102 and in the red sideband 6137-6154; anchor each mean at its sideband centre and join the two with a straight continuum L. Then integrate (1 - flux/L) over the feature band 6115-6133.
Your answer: -1.21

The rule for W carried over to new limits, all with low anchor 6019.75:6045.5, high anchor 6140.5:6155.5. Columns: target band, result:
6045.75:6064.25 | 0.02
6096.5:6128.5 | -0.03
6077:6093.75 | 0.02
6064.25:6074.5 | 0.02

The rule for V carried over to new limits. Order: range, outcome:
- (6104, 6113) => 8.28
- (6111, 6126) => 8.76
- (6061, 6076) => 8.343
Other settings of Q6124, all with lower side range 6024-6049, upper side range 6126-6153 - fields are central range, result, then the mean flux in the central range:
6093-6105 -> 0.2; 8.15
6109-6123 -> -0.1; 8.27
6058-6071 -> 0.4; 8.21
